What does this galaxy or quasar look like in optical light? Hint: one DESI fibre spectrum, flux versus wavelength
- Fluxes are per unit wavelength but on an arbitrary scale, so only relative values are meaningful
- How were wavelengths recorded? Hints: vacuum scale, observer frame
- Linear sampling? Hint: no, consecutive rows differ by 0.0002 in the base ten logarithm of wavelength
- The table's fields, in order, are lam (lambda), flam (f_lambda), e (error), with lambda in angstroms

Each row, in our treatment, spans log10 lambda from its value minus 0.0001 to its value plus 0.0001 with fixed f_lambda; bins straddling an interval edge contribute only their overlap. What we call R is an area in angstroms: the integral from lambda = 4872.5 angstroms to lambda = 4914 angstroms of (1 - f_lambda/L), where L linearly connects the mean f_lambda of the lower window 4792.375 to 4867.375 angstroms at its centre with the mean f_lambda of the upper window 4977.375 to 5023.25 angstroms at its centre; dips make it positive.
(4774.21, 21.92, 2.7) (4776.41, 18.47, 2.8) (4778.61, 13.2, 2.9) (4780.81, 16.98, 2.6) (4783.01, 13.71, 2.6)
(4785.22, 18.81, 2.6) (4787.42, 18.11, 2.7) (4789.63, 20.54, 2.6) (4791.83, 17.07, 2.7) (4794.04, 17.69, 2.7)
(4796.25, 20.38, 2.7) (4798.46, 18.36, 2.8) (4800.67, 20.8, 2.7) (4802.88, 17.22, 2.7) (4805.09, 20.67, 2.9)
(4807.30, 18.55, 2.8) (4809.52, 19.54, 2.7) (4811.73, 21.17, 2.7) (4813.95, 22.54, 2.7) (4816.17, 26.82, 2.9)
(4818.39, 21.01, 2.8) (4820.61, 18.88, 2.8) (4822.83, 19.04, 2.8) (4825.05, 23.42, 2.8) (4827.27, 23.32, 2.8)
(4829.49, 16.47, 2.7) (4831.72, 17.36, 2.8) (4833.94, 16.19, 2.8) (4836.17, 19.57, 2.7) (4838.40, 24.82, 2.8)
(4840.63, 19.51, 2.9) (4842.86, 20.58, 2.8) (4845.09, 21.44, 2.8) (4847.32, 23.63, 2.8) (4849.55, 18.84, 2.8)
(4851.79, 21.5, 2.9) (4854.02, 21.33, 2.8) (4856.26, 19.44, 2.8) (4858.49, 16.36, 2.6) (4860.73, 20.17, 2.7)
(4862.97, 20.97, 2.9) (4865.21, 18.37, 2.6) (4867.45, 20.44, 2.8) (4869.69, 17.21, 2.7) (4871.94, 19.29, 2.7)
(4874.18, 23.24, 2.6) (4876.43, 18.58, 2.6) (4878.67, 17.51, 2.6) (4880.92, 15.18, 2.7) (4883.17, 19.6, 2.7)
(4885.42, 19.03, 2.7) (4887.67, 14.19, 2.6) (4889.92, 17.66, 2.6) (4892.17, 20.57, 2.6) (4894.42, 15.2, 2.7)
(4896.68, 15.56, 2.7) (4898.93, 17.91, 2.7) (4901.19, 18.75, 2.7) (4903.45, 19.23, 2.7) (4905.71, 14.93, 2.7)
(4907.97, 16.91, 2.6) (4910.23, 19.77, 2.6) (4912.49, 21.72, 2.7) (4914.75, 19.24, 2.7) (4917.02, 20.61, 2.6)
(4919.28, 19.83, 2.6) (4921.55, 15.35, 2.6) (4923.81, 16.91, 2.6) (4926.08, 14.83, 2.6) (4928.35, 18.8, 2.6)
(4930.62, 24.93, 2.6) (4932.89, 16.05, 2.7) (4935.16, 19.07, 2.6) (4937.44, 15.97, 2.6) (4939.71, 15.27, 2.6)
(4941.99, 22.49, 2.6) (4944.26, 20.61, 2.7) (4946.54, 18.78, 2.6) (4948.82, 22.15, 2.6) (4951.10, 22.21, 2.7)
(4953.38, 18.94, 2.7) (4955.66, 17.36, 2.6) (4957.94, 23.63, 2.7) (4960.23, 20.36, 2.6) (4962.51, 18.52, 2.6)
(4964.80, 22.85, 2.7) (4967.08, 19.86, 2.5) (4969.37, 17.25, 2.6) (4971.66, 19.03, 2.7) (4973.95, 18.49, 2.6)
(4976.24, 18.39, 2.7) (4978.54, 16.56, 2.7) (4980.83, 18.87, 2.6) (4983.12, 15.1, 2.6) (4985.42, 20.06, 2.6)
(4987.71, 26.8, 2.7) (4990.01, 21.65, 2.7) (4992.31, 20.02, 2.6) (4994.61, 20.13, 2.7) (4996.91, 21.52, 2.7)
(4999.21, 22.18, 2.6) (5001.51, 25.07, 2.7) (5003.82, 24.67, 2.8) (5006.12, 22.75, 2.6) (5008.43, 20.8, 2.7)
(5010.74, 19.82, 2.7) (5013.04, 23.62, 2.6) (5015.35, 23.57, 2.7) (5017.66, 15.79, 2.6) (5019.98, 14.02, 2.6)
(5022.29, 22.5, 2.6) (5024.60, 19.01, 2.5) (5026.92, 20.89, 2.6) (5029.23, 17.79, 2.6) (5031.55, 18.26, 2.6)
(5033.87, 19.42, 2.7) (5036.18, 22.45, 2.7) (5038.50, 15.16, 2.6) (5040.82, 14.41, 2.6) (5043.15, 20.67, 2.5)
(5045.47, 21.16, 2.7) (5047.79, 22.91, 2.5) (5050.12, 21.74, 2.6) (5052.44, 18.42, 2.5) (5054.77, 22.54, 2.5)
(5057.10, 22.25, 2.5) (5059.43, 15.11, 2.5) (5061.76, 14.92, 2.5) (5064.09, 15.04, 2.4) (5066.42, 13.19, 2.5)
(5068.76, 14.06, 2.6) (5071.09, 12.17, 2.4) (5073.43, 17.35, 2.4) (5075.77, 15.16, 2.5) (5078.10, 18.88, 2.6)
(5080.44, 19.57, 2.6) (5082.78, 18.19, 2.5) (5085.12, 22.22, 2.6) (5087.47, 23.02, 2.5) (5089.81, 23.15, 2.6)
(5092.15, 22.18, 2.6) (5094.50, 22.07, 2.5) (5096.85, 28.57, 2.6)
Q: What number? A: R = 4.6 angstroms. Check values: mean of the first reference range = 20.2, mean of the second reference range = 20.8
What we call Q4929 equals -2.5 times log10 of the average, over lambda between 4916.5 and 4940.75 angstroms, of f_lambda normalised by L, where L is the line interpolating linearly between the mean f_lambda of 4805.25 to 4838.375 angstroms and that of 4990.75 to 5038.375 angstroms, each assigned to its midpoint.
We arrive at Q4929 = 0.15 mag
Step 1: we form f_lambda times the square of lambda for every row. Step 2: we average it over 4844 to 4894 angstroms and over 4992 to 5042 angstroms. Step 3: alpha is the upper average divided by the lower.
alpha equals 1.1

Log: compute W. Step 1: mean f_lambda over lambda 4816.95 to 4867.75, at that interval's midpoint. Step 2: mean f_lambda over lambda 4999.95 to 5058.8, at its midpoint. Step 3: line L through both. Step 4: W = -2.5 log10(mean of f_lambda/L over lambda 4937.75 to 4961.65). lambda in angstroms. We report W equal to 0.01 mag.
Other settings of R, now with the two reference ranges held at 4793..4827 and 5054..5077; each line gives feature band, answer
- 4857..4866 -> 0.27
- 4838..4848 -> -0.91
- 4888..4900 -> 1.18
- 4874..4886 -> 0.48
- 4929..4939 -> -0.26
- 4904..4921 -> -0.16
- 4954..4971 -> -1.96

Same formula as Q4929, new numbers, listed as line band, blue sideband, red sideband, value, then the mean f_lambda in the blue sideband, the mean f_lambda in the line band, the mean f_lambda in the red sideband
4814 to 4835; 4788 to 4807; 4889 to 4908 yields -0.10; 19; 20.4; 17.4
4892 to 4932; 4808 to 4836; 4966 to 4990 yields 0.08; 20.4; 18.3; 19.2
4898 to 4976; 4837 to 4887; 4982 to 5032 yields 0.07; 19.8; 19.1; 20.8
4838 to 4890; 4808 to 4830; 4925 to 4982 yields 0.06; 21.3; 19.5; 19.3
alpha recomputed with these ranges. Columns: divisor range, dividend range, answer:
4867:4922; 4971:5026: 1.16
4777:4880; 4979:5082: 1.07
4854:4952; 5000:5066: 1.11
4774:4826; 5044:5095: 1.09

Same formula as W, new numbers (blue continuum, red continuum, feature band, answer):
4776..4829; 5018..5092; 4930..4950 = -0.02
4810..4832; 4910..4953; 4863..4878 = 0.04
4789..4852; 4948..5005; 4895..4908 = 0.19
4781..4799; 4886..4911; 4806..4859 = -0.16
